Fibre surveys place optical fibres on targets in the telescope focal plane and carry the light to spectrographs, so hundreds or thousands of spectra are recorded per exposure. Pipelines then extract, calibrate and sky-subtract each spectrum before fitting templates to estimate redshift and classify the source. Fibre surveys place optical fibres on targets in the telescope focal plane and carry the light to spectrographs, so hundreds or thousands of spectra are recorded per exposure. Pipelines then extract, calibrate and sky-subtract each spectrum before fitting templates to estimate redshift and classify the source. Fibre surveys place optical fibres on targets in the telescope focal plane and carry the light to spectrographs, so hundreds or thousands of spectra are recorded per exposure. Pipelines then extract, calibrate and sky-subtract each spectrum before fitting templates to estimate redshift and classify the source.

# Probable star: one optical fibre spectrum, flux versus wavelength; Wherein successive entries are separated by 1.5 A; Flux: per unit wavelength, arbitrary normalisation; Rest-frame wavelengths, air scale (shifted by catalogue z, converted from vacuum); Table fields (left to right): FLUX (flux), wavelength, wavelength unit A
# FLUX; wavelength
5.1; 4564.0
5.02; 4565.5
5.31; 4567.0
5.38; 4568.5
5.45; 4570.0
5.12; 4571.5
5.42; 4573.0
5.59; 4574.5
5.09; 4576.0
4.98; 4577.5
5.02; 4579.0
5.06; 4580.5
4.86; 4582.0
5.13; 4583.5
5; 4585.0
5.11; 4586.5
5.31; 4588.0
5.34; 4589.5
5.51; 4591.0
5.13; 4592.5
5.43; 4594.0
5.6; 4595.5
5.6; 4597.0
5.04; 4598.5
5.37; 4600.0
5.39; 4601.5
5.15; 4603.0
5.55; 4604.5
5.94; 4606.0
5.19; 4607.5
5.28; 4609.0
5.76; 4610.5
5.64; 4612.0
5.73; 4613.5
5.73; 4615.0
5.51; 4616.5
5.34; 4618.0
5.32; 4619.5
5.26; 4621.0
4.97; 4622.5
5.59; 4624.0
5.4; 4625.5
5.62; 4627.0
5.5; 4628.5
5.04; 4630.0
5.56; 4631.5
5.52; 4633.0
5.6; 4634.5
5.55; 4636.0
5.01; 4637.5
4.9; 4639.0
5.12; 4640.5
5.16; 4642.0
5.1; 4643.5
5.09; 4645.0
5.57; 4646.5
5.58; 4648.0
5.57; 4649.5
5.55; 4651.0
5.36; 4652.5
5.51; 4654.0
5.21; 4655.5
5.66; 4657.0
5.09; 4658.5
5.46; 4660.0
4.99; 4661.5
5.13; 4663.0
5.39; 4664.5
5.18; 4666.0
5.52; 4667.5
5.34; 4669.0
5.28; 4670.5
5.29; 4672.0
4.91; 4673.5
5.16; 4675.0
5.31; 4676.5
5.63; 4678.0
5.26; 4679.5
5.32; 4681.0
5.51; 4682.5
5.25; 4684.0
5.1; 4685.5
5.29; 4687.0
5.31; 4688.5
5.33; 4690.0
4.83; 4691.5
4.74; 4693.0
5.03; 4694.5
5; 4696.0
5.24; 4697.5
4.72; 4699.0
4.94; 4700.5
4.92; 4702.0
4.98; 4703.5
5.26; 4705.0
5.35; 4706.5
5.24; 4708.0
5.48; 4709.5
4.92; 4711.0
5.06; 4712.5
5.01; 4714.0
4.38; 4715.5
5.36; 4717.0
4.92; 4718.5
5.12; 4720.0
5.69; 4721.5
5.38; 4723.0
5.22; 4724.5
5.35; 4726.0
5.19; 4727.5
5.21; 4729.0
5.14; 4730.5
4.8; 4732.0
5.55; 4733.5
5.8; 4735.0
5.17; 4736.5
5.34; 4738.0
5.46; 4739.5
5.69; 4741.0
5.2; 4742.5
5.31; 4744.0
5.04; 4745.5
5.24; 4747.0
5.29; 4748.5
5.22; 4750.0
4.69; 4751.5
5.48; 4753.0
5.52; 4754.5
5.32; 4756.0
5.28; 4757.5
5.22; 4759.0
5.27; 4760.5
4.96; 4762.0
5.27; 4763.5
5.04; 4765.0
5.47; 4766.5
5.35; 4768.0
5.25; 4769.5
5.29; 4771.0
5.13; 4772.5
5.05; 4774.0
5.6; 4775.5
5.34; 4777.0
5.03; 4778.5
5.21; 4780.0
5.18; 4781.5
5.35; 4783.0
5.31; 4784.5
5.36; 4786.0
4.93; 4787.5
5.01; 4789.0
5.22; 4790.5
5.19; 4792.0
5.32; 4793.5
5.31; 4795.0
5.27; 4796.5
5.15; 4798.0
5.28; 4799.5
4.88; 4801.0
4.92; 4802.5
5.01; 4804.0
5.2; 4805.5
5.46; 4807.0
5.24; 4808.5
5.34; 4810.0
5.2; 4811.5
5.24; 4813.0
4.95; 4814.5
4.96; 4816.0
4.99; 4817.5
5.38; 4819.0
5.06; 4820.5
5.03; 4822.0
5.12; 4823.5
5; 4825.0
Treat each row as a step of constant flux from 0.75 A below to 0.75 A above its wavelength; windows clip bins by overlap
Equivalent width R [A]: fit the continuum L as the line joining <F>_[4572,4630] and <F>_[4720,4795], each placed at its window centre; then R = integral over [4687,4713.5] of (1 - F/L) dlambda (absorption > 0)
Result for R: 1.0 A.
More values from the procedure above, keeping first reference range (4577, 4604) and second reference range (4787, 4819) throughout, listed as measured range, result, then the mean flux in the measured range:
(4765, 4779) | -0.29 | 5.27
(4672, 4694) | -0.06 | 5.21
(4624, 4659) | -1.04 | 5.37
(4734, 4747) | -0.49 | 5.37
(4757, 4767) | -0.08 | 5.21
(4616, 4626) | -0.23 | 5.34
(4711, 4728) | 0.14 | 5.14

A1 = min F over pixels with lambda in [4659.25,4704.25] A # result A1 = 4.72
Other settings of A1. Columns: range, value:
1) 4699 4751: 4.38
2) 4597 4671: 4.9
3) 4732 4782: 4.69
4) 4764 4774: 5.04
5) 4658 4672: 4.99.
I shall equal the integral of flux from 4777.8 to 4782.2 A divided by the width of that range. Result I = 5.14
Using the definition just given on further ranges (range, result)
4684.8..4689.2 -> 5.23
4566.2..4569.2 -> 5.34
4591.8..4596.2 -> 5.39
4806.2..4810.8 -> 5.34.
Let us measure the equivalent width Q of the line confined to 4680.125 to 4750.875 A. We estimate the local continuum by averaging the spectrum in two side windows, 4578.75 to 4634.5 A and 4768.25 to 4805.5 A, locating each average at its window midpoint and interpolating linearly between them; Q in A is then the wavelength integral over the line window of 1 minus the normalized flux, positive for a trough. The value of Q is 1.0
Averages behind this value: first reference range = 5.37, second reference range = 5.19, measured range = 5.19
